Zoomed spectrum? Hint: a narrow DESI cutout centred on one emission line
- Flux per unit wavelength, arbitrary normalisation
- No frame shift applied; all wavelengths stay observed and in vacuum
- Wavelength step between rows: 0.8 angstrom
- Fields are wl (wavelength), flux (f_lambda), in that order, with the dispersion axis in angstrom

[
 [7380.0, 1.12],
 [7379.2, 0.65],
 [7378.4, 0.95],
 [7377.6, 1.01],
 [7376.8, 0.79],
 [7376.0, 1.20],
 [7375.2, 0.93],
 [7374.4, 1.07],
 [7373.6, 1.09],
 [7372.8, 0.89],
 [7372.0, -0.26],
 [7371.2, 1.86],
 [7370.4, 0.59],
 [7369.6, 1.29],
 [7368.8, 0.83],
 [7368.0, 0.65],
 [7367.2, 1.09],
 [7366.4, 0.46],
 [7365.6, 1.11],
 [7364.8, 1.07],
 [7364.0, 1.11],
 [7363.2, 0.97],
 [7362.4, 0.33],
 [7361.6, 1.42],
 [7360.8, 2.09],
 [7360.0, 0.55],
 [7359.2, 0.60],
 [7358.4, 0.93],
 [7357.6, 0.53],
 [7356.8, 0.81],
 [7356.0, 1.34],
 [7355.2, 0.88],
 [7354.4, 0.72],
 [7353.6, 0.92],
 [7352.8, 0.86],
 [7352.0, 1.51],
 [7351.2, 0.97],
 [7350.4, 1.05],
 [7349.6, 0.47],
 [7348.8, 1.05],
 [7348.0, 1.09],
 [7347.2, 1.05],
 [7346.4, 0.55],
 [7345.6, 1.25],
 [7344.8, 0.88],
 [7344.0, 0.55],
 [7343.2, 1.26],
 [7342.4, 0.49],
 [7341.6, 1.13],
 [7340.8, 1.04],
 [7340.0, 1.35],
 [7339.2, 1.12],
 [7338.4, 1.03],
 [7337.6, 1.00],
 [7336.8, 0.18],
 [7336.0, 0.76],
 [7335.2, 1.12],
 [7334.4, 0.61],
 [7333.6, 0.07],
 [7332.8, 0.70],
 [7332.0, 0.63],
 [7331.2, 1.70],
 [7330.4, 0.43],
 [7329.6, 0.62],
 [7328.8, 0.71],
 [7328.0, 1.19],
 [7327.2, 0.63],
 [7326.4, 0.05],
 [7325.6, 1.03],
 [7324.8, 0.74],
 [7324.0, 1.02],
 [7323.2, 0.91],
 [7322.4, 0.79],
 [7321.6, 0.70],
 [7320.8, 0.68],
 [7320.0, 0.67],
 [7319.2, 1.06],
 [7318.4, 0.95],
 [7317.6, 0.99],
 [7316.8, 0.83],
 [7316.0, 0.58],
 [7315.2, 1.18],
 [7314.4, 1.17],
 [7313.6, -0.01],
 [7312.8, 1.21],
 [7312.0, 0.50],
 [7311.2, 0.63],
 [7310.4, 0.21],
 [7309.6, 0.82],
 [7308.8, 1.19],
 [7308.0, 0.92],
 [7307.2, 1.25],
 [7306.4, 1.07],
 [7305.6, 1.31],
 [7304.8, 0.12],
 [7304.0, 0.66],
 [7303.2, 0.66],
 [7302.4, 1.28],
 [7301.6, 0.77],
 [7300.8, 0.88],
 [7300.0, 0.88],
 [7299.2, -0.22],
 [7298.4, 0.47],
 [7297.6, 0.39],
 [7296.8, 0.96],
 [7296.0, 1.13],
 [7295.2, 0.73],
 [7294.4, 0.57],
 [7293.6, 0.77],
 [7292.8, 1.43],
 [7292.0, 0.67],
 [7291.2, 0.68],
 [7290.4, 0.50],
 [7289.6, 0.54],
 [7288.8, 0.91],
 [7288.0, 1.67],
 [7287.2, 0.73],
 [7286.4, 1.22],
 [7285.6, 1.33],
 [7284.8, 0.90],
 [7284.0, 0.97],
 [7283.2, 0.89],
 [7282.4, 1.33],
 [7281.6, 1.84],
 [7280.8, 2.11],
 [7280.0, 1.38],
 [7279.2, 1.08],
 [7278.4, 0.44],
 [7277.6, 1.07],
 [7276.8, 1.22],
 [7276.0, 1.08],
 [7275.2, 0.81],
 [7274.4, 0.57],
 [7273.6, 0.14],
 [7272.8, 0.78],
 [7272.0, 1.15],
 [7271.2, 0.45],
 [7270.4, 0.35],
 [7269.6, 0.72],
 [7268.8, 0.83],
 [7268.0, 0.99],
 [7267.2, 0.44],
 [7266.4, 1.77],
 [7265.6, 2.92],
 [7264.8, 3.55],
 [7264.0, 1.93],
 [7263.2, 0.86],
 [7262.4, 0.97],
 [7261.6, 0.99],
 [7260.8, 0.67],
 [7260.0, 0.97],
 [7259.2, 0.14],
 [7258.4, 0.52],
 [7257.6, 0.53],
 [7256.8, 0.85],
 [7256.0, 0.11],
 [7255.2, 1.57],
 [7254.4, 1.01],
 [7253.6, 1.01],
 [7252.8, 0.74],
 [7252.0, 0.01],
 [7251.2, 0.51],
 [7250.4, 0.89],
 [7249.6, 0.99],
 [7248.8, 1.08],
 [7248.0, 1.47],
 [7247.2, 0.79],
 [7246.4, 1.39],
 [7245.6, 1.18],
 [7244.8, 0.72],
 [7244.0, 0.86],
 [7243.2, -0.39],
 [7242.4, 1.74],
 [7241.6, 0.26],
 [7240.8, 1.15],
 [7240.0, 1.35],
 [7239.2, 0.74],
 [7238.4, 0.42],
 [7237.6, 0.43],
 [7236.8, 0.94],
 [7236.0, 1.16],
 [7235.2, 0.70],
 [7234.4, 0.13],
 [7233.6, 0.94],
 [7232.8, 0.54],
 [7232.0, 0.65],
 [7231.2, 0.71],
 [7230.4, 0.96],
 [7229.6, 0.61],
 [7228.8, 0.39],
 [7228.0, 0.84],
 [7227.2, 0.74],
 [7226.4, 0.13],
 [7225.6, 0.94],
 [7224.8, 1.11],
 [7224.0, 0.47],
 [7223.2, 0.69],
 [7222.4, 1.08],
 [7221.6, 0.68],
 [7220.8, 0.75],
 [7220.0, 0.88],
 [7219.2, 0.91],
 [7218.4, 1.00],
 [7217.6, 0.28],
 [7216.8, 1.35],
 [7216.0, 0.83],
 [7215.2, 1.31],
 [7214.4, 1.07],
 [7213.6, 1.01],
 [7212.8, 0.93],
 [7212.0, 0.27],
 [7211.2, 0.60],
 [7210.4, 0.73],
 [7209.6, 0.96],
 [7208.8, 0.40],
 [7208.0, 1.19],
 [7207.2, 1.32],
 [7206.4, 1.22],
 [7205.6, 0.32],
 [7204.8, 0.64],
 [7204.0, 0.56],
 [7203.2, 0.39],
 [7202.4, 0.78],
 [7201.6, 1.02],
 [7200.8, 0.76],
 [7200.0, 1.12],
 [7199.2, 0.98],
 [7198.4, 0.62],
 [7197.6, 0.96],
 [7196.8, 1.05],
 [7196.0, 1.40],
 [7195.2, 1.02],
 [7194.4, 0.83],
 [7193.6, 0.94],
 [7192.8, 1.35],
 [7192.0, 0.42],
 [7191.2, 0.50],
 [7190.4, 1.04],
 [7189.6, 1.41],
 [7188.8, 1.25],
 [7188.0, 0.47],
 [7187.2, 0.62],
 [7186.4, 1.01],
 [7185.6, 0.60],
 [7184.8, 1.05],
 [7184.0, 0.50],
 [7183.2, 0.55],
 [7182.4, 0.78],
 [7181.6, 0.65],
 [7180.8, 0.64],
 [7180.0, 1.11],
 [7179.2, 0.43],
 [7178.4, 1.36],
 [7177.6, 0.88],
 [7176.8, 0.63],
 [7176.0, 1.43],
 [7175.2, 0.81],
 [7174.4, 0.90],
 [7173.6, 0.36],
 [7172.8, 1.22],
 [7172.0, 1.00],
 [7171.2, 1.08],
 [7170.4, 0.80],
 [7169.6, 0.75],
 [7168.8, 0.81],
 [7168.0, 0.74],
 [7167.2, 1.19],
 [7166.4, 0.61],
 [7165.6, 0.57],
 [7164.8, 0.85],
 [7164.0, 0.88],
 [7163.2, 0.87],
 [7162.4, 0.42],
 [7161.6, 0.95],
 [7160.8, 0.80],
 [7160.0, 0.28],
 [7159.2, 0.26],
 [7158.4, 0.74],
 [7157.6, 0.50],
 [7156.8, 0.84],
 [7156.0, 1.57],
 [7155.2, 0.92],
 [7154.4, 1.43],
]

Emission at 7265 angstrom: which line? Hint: [S II]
